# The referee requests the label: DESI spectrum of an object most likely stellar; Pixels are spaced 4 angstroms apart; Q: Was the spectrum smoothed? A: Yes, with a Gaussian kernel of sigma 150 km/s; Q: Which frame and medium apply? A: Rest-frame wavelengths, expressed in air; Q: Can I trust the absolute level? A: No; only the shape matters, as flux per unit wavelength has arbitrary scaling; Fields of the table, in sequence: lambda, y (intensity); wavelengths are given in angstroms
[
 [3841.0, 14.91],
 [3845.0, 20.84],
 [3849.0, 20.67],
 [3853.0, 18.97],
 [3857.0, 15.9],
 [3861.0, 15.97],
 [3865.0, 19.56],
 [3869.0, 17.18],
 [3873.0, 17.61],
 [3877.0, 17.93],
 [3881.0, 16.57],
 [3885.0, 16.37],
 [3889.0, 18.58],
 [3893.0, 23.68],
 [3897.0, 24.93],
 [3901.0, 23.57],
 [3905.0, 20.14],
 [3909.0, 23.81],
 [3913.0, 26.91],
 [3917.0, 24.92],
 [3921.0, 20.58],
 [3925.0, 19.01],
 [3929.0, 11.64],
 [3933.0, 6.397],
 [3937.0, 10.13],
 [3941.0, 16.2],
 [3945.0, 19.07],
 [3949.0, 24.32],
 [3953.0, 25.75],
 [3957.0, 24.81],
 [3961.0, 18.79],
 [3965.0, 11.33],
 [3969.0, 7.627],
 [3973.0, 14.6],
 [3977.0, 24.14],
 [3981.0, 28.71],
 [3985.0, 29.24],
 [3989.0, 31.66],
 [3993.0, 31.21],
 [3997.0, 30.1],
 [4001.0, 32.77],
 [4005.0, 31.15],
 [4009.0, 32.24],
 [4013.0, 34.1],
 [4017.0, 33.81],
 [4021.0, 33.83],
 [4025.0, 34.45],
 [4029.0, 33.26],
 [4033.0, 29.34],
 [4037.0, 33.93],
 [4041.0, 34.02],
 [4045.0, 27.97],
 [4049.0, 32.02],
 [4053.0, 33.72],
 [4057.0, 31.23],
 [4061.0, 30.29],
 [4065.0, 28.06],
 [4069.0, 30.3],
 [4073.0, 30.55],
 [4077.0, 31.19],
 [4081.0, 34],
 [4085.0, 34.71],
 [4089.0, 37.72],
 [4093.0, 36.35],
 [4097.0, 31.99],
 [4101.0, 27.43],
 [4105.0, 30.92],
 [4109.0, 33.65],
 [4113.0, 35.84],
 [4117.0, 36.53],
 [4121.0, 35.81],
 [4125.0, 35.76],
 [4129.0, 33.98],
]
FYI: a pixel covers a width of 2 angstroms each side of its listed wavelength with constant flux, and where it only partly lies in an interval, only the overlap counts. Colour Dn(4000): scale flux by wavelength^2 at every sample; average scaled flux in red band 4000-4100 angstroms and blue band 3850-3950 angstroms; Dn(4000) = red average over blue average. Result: 1.9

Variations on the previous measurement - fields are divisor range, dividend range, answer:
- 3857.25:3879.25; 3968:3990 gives 1.39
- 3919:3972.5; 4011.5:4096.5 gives 2.08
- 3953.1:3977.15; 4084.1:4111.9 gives 2.09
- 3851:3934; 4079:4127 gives 1.98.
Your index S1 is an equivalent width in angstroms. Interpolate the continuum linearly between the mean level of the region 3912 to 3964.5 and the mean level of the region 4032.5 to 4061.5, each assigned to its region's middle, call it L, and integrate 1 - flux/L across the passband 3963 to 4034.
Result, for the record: -4.4 angstroms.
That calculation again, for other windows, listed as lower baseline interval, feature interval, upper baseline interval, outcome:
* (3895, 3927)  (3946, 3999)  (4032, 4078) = 6.7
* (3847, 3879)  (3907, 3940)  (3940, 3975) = 0.3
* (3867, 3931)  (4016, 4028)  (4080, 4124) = -2.2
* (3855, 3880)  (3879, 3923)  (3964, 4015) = -4.4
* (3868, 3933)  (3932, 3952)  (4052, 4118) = 5.8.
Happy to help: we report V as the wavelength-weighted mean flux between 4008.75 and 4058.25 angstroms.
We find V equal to 32.6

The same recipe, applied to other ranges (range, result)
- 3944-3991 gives 21.7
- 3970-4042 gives 30.3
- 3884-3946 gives 19.2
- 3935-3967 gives 18.8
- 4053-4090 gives 31.9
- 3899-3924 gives 23.1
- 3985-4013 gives 31.5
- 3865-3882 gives 17.6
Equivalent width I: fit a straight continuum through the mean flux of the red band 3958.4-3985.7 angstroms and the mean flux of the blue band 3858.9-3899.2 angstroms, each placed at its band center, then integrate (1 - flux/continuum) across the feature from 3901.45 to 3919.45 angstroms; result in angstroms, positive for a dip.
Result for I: -4.75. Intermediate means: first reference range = 18.9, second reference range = 18.9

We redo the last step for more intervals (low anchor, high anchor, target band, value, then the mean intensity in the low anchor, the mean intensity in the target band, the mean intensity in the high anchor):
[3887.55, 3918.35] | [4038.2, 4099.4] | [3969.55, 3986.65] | 3.0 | 23.4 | 22.7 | 32.3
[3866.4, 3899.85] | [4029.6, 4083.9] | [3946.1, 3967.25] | 3.1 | 19.2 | 20.8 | 31.4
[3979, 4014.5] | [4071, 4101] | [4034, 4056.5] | 0.2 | 31.2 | 32.1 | 33.4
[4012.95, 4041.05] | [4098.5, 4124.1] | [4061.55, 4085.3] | 1.6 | 33.2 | 31.2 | 33.4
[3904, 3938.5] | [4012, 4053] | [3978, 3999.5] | -2.4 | 18.2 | 30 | 32.7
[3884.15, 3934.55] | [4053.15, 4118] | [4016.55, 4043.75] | -4.2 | 20.2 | 33.1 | 32.5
